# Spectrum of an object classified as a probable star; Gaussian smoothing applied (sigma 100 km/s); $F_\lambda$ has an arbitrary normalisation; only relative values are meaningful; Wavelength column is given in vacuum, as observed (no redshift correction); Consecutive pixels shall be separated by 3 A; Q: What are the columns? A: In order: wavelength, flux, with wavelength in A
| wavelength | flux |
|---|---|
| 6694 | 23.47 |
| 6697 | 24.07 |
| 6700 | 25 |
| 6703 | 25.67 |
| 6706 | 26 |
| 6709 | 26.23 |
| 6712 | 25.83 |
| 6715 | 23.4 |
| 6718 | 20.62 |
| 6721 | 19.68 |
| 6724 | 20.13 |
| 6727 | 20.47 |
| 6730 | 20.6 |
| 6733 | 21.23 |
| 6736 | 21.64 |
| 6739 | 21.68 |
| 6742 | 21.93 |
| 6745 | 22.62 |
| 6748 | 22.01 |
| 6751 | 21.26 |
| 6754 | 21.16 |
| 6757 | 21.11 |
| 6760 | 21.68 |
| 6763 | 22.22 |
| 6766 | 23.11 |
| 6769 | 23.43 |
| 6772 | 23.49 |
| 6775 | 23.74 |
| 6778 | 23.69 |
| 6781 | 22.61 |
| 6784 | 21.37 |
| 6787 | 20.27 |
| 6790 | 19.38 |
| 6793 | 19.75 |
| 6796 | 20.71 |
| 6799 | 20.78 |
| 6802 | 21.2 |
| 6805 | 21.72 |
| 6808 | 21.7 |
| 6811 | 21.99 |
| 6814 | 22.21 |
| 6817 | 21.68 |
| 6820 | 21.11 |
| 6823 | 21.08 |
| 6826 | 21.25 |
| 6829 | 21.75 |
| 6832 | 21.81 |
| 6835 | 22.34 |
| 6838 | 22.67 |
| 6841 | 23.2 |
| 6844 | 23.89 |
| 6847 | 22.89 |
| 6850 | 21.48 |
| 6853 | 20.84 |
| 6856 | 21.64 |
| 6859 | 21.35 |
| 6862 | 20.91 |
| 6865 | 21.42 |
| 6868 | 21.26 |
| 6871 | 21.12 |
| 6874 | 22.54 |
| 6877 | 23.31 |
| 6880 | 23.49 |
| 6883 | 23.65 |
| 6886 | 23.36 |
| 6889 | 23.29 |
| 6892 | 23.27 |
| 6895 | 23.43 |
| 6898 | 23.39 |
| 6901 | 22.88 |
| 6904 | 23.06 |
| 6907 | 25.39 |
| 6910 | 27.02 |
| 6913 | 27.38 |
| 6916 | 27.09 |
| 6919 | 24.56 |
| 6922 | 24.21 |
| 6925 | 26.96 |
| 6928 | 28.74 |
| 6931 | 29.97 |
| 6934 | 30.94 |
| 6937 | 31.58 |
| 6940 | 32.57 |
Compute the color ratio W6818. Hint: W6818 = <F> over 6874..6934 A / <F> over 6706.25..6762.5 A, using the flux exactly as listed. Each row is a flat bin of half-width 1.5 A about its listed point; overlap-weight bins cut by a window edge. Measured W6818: 1.1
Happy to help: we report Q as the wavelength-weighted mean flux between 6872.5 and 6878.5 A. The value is 22.9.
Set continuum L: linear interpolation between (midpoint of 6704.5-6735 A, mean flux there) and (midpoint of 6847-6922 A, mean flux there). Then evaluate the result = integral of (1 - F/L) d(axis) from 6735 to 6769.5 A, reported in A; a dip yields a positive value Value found 0.94 A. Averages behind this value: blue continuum 22.4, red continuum 23.2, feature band 22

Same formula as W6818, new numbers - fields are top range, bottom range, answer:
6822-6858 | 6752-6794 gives 1.01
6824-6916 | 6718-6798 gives 1.06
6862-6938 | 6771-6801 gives 1.15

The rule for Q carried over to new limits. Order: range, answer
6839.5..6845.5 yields 23.5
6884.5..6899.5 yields 23.3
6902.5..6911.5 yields 25.2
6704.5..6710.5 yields 26.1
